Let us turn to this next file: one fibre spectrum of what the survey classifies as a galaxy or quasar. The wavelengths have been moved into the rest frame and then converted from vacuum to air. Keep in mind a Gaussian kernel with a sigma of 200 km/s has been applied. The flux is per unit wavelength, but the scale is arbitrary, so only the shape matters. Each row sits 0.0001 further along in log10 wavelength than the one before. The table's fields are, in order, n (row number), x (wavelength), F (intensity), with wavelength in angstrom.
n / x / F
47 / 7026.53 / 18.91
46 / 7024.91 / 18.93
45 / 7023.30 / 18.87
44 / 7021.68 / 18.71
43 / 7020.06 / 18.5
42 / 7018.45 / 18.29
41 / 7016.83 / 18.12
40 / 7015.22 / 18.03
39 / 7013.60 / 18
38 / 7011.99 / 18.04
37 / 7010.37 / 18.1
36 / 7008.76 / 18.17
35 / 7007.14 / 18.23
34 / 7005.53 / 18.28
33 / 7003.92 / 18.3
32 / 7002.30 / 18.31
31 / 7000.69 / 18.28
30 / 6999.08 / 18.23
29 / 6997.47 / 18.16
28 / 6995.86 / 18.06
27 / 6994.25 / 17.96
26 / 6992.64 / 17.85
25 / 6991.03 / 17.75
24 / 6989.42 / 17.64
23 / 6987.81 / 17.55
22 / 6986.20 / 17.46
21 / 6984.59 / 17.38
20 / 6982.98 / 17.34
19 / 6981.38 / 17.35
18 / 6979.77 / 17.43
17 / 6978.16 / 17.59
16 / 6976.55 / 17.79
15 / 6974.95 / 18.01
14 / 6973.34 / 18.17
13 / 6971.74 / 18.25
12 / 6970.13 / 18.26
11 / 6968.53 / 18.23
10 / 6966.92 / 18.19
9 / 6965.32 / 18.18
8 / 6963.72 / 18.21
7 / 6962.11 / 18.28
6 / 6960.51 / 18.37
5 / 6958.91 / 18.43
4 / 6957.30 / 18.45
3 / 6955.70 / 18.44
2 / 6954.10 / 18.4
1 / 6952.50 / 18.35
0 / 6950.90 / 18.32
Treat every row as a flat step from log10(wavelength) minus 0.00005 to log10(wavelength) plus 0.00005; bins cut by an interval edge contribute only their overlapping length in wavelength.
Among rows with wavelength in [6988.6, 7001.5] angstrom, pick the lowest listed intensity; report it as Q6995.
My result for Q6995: 17.64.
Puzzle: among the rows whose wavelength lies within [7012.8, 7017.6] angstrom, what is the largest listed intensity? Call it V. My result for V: 18.12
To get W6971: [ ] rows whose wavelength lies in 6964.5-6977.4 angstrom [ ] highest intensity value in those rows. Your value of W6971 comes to 18.26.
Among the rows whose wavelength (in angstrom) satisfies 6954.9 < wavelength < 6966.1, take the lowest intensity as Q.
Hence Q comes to 18.18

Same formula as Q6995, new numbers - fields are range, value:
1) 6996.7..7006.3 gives 18.16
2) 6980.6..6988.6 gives 17.34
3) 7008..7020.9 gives 18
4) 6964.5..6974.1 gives 18.17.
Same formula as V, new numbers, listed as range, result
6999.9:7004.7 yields 18.31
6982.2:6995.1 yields 17.96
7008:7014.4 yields 18.17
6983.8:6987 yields 17.46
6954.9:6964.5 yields 18.45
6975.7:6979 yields 17.79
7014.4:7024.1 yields 18.87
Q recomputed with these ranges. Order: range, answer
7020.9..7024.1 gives 18.71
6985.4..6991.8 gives 17.46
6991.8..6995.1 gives 17.85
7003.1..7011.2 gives 18.1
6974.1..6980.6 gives 17.43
